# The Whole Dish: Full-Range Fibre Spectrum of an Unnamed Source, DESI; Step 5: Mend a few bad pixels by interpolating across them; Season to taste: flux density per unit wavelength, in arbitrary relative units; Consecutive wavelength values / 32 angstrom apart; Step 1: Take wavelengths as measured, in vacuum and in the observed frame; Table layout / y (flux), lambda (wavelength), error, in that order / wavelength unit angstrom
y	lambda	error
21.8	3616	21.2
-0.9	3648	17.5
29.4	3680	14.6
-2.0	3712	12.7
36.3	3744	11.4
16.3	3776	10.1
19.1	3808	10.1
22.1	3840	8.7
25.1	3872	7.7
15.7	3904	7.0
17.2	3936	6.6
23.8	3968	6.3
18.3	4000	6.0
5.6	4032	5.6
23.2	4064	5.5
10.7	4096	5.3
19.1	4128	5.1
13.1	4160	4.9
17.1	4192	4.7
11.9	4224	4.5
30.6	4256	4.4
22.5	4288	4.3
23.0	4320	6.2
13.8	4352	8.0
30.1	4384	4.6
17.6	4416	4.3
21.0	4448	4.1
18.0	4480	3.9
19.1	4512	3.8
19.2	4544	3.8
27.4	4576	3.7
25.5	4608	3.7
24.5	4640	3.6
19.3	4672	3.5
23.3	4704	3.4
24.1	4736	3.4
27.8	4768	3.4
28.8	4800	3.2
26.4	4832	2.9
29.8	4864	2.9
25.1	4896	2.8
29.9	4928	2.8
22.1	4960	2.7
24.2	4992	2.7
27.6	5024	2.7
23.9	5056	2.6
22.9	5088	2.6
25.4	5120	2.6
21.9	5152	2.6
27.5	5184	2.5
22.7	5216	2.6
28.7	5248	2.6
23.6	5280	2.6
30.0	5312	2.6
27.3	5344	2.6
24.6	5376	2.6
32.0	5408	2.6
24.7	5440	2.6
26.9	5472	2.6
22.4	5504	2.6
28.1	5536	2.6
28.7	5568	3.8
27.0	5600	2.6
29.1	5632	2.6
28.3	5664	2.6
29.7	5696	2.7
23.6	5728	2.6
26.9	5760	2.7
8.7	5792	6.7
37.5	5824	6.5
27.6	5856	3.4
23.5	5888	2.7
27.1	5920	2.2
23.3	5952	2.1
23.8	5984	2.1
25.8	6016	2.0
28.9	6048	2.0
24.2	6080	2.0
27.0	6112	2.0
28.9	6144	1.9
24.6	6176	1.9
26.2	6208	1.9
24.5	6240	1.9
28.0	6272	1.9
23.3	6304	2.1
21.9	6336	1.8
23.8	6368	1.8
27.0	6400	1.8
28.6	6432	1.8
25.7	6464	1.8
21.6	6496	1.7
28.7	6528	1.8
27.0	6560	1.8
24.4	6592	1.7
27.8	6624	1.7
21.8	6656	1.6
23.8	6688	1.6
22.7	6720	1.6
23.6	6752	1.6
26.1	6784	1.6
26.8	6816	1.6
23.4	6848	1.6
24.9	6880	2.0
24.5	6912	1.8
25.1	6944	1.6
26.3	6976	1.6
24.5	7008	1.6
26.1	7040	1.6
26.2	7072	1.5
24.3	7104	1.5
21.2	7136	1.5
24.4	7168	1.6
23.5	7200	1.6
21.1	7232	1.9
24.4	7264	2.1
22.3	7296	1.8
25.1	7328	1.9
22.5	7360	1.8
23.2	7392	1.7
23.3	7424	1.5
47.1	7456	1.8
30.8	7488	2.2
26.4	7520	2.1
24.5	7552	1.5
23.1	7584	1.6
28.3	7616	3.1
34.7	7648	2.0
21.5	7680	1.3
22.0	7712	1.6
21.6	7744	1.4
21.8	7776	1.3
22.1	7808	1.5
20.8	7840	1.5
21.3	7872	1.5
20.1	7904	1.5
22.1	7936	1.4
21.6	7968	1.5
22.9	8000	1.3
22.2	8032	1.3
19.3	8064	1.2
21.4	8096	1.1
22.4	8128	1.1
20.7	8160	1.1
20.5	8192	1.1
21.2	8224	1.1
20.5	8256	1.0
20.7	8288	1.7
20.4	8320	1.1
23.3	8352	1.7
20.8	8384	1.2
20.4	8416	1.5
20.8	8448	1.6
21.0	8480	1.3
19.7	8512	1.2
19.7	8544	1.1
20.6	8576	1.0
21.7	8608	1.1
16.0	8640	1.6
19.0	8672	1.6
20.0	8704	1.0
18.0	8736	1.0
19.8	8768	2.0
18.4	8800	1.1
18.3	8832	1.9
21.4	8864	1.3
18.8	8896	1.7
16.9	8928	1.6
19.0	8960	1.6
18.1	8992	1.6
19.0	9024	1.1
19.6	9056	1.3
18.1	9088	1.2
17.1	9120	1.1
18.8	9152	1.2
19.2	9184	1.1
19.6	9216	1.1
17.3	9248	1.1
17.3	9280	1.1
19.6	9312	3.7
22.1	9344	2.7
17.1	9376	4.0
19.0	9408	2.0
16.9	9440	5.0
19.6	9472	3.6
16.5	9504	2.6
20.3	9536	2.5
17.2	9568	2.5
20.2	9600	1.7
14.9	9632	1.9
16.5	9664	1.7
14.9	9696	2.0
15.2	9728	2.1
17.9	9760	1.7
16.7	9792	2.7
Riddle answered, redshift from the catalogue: 0.138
